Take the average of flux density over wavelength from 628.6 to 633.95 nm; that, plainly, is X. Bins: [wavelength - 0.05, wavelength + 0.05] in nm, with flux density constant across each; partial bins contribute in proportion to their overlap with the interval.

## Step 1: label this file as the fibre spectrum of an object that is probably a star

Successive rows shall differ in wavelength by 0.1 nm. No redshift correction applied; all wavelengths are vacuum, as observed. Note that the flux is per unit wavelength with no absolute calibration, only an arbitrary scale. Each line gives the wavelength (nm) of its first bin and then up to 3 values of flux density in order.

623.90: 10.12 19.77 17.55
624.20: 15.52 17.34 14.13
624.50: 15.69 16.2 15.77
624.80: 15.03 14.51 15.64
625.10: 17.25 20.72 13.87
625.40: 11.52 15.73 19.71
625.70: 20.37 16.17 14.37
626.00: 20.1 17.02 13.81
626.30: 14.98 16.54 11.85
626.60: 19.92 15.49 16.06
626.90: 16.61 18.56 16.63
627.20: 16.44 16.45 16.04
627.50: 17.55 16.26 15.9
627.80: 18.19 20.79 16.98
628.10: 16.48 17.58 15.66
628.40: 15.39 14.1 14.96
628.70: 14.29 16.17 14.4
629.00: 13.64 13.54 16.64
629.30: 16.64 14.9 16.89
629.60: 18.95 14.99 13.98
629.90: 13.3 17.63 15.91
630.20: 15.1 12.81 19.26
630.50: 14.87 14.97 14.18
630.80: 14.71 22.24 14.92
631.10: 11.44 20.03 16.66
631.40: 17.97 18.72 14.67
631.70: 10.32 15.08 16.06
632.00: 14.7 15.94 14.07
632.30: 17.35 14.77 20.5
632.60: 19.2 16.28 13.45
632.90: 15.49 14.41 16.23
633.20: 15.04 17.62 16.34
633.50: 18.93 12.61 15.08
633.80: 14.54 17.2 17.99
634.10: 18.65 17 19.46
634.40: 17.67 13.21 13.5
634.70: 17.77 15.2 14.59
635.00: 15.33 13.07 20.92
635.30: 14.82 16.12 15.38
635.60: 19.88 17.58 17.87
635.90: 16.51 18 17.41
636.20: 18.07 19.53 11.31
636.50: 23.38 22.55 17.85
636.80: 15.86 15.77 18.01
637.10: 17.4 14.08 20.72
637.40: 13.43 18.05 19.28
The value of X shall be 15.8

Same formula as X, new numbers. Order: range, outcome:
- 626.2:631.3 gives 16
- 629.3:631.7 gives 15.9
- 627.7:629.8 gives 16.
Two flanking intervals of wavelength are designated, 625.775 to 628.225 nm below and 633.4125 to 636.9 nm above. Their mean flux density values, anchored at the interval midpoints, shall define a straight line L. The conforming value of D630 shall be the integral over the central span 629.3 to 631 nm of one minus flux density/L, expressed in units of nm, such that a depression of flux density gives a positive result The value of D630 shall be 0.09 nm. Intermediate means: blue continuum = 16.7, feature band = 15.9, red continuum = 16.9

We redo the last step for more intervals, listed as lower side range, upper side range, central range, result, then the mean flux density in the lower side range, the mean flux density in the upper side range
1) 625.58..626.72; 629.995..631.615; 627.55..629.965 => 0.08 nm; 16.6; 16.2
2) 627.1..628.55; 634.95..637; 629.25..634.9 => 0.34 nm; 16.7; 17.4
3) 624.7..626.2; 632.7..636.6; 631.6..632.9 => 0.07 nm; 16.5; 16.6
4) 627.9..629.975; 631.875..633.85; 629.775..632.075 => 0.02 nm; 15.6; 15.9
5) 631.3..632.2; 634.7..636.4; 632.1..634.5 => -0.07 nm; 15.4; 16.8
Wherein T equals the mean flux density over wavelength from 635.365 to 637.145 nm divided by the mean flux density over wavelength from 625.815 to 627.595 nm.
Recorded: 1.08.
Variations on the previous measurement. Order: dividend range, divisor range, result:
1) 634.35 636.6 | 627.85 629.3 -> 1.07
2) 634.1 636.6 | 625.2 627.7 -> 1.03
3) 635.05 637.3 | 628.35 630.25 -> 1.14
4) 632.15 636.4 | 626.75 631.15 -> 1.03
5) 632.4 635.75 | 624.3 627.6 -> 1.01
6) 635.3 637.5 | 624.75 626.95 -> 1.07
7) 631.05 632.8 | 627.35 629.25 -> 1.00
